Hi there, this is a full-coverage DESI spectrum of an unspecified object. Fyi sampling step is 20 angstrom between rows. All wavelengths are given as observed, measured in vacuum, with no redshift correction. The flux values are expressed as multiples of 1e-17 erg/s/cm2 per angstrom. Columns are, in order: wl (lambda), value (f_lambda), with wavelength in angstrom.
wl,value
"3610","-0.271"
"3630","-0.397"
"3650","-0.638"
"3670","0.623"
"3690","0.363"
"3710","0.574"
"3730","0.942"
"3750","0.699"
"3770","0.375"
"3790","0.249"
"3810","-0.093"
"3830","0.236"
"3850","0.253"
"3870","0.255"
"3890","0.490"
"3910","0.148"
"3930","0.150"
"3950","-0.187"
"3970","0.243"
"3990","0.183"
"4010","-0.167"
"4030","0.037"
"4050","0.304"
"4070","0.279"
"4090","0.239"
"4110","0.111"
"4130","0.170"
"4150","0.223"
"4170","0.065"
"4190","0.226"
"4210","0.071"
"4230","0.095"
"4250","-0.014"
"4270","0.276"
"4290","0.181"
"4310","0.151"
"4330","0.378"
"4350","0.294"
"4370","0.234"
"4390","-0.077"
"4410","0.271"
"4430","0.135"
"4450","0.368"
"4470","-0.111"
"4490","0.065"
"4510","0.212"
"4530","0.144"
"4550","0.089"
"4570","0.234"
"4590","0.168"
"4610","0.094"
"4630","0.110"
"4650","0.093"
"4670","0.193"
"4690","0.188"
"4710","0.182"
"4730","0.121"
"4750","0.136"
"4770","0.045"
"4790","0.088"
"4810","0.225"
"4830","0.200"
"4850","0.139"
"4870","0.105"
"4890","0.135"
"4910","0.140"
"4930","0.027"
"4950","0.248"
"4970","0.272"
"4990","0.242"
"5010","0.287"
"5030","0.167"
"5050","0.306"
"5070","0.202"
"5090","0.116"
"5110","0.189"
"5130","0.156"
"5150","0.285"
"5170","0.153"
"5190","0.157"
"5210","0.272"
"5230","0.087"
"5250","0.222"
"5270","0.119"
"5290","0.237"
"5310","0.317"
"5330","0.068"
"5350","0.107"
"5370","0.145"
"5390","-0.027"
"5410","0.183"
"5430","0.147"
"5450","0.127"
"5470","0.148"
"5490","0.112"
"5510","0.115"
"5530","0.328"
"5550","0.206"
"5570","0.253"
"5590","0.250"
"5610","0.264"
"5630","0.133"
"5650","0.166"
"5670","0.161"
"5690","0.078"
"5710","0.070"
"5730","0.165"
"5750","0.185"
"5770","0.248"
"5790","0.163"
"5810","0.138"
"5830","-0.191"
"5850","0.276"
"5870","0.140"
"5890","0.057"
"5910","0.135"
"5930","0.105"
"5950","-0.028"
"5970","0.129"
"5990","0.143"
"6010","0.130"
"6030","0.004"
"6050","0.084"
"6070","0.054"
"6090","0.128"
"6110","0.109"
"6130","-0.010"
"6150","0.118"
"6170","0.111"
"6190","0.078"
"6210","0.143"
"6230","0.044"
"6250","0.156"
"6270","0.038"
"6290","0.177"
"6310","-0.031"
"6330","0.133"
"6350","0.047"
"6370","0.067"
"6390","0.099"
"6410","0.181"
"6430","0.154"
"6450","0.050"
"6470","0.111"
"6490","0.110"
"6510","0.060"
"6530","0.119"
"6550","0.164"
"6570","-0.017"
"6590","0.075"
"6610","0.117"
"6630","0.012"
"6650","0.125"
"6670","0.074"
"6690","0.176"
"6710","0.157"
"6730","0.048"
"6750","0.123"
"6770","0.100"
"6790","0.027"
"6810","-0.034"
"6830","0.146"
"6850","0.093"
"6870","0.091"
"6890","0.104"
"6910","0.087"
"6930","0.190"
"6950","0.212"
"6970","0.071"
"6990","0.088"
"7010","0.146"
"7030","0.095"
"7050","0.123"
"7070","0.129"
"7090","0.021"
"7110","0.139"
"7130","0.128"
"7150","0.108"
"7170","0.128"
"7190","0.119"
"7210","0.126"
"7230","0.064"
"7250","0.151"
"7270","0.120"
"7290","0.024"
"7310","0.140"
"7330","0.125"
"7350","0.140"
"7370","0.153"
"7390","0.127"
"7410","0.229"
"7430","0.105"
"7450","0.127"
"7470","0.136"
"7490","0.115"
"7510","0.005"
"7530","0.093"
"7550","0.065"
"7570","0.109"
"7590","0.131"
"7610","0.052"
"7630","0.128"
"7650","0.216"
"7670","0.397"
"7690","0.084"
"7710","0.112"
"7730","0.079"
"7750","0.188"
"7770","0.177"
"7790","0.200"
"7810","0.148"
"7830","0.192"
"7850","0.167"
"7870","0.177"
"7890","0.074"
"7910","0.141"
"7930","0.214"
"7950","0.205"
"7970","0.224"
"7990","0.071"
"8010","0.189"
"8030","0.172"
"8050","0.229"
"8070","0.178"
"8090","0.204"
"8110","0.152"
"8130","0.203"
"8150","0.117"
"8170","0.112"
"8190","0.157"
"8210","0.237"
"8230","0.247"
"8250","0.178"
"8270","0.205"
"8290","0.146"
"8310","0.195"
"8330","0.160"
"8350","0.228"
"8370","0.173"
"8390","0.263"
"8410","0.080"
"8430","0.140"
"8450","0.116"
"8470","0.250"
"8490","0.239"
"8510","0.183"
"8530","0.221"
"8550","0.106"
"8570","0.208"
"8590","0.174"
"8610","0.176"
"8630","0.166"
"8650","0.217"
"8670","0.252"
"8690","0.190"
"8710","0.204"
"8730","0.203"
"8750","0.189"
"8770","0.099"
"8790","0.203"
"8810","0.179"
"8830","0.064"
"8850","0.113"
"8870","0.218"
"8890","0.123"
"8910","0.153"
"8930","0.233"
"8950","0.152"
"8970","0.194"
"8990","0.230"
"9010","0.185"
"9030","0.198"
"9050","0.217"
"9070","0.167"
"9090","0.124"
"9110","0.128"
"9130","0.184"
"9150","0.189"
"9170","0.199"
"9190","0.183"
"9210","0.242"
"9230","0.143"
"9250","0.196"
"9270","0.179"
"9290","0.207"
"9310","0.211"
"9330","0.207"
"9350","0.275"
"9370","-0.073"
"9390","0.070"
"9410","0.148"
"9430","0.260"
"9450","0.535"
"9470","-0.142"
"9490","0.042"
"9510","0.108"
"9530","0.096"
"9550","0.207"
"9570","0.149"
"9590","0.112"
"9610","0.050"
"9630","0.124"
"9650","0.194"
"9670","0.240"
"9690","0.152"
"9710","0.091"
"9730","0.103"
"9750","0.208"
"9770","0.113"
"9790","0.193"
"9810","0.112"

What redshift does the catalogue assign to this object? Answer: 1.06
